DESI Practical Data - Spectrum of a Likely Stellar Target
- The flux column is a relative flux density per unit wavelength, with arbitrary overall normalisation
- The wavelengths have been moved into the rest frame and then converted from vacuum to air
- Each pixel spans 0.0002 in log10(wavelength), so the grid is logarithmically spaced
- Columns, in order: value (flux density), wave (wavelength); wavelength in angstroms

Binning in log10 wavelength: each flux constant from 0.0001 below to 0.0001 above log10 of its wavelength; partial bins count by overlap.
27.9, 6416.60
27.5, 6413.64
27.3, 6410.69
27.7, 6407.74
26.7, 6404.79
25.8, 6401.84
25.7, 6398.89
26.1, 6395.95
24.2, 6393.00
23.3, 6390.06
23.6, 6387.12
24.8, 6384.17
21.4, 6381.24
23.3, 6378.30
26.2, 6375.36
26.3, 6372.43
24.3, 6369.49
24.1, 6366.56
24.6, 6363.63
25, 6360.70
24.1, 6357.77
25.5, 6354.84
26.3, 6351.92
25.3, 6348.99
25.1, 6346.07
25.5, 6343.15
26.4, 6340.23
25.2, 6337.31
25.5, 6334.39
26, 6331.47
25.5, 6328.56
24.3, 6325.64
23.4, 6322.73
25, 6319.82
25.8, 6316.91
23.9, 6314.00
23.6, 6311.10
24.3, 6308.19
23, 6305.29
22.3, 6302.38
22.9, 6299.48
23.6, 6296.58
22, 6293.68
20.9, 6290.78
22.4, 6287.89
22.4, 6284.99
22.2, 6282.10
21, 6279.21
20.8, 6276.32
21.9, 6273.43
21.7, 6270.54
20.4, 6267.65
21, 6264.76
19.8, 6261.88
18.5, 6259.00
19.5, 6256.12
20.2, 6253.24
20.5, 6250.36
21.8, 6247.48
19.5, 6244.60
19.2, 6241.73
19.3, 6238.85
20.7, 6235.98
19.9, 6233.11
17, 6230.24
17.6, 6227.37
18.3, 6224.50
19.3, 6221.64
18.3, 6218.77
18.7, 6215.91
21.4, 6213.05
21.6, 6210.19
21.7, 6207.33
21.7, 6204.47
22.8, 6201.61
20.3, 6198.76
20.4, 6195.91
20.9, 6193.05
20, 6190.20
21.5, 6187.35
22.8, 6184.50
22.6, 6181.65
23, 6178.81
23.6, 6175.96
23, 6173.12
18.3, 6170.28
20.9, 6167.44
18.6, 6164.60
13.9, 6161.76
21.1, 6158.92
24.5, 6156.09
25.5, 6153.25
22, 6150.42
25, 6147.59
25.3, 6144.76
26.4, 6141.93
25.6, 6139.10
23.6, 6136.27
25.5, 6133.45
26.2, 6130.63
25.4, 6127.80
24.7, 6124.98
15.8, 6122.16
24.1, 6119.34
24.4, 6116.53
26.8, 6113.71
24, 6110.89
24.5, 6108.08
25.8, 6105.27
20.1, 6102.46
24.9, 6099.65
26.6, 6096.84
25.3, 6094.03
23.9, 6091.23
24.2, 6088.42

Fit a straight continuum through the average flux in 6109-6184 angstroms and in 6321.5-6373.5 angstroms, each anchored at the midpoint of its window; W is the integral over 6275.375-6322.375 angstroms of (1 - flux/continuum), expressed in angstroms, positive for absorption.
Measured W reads 3.3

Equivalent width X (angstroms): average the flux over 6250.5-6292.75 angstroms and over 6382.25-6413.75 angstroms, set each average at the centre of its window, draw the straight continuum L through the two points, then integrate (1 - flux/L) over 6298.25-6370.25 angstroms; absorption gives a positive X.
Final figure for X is -4.6 angstroms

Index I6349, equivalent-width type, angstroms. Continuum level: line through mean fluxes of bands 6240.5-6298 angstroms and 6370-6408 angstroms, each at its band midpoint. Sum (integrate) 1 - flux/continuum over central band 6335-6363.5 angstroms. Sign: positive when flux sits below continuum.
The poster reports -2.1 angstroms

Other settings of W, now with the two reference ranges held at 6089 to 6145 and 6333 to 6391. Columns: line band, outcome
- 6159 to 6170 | 2.8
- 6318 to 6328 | 0.1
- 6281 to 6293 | 1.3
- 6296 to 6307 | 0.8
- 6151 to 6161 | 0.6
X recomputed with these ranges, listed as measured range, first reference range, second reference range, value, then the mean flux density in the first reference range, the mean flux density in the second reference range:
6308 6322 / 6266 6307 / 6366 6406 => -1.1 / 22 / 24.7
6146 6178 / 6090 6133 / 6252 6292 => 2.3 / 24.2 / 20.9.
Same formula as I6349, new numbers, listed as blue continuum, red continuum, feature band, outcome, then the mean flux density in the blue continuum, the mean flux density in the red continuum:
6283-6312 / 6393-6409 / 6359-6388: 1.0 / 22.7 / 26.2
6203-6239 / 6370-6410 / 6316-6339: -2.0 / 19.7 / 25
